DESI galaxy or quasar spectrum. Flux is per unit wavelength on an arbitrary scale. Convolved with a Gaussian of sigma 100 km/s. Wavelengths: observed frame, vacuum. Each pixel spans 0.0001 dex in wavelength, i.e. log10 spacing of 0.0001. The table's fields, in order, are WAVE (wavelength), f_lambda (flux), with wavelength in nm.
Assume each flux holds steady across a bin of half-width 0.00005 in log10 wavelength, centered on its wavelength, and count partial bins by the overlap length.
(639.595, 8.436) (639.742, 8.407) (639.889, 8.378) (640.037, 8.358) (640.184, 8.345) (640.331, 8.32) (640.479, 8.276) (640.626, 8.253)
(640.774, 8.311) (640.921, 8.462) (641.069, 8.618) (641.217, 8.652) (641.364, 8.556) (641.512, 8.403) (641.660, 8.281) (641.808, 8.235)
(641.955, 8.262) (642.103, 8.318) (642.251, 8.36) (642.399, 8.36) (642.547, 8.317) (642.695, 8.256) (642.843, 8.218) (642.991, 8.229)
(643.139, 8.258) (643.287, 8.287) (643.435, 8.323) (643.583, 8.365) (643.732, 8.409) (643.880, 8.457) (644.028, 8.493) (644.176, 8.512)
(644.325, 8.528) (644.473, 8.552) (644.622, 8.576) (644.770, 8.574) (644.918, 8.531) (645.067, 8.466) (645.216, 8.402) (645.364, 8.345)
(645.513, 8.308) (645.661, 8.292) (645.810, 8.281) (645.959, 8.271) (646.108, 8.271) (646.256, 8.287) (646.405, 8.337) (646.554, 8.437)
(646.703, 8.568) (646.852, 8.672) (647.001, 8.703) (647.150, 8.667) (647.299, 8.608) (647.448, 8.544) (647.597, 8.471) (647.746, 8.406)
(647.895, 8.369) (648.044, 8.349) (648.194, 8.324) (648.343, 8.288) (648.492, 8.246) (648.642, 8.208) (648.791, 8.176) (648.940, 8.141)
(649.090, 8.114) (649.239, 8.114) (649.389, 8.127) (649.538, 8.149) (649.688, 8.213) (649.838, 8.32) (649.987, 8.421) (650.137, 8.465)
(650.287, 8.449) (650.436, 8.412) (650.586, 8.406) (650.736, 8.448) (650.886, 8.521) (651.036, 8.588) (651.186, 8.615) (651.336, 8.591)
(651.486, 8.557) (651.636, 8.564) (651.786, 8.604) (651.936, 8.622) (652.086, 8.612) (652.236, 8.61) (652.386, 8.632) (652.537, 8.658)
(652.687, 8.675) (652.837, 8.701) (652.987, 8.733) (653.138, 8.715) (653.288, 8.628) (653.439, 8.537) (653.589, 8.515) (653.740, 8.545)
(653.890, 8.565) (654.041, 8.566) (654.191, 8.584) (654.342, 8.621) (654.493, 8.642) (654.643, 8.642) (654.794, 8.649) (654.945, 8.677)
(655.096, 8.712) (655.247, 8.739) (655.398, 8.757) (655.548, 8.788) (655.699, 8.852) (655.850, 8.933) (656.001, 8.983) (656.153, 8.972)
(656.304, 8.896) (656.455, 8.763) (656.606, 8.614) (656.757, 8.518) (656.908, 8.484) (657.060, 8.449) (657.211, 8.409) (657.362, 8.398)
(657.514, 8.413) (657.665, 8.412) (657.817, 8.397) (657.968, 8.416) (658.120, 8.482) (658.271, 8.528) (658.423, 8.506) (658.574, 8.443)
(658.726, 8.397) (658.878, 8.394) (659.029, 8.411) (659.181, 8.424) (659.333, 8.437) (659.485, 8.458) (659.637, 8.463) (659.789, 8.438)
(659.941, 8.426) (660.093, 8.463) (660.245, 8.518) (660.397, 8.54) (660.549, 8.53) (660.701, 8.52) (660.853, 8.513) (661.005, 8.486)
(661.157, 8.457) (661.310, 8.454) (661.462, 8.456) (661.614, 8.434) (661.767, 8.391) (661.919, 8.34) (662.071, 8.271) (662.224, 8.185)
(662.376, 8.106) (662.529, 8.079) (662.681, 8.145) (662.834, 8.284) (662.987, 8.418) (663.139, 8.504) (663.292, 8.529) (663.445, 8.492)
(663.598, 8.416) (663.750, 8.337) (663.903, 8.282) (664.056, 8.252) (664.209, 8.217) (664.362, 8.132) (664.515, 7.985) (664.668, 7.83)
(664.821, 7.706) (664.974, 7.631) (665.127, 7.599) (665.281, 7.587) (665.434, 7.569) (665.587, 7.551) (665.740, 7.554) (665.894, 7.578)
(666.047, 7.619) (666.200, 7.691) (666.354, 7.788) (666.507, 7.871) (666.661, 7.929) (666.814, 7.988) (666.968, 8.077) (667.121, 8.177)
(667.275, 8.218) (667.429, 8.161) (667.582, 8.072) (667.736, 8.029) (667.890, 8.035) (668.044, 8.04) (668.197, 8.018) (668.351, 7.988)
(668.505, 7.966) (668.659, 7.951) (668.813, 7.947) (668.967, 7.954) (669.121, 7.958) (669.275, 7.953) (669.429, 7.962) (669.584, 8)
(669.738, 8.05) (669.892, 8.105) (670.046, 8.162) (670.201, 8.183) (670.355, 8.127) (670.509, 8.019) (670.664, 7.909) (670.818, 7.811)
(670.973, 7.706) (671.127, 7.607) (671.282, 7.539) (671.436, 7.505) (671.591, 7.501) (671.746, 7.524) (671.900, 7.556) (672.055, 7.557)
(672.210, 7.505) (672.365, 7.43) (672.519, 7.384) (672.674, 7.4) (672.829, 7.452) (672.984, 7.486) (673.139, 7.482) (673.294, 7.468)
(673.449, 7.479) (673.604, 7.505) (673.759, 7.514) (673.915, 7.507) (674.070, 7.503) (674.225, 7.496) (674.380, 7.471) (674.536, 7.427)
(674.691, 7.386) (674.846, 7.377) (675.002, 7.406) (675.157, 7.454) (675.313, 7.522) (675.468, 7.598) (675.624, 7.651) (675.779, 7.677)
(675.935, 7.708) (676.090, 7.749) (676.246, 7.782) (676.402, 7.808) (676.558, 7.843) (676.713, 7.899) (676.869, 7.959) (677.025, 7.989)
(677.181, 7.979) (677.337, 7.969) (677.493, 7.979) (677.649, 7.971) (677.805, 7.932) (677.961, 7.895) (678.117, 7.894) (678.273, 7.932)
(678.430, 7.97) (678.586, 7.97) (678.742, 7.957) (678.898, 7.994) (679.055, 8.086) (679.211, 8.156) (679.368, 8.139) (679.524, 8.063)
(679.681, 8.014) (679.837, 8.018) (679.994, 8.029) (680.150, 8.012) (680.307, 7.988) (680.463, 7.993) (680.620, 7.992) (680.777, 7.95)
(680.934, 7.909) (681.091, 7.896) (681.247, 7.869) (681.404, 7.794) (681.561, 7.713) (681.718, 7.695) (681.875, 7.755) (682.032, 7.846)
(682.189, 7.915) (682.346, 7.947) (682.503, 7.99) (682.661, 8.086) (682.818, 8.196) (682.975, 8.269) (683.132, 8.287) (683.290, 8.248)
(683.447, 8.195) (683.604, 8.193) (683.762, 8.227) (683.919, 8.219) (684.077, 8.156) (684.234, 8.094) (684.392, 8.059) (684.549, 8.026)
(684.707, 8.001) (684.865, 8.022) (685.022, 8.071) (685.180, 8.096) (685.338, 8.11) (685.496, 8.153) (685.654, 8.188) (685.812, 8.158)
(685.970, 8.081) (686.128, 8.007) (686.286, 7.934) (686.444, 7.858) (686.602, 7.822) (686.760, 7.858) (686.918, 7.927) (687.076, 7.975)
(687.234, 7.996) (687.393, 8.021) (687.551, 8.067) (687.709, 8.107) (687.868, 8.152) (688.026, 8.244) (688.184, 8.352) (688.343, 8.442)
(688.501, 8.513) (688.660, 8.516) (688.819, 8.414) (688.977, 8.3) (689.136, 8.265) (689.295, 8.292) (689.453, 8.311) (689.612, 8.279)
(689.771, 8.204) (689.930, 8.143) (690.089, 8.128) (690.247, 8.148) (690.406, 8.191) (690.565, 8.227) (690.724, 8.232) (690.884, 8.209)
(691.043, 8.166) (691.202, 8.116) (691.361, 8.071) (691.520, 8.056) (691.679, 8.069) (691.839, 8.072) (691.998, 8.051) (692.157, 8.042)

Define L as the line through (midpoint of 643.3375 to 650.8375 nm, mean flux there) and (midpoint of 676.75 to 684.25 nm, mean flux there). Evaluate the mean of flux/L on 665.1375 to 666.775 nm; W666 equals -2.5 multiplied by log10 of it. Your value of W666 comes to 0.07 mag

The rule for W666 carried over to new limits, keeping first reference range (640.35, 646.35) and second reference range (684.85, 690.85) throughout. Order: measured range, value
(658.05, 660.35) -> -0.02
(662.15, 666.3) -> 0.04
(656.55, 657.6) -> -0.02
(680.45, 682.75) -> 0.04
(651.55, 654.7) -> -0.04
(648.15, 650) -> 0.02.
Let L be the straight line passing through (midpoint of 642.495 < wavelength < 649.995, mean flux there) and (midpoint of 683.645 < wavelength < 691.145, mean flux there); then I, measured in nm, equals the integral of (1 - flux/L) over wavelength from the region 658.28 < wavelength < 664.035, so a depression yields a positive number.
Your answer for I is -0.080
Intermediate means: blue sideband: 8.37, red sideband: 8.15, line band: 8.4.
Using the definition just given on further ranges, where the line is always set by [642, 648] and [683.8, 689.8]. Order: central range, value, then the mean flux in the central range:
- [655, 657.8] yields -0.11 nm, 8.66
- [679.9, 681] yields 0.03 nm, 7.98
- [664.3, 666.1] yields 0.13 nm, 7.69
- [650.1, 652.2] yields -0.04 nm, 8.54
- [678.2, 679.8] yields 0.03 nm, 8.03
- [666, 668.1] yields 0.07 nm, 7.98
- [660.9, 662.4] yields -0.01 nm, 8.37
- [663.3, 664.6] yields 0.00 nm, 8.28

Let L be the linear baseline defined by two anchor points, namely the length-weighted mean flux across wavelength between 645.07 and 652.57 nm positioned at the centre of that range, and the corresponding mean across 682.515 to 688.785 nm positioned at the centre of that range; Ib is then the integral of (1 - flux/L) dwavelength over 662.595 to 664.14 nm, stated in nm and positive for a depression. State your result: -0.012 nm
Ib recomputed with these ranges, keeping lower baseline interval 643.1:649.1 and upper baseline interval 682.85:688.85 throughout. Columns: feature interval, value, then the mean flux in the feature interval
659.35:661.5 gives -0.045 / 8.48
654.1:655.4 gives -0.050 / 8.66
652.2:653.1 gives -0.034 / 8.67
